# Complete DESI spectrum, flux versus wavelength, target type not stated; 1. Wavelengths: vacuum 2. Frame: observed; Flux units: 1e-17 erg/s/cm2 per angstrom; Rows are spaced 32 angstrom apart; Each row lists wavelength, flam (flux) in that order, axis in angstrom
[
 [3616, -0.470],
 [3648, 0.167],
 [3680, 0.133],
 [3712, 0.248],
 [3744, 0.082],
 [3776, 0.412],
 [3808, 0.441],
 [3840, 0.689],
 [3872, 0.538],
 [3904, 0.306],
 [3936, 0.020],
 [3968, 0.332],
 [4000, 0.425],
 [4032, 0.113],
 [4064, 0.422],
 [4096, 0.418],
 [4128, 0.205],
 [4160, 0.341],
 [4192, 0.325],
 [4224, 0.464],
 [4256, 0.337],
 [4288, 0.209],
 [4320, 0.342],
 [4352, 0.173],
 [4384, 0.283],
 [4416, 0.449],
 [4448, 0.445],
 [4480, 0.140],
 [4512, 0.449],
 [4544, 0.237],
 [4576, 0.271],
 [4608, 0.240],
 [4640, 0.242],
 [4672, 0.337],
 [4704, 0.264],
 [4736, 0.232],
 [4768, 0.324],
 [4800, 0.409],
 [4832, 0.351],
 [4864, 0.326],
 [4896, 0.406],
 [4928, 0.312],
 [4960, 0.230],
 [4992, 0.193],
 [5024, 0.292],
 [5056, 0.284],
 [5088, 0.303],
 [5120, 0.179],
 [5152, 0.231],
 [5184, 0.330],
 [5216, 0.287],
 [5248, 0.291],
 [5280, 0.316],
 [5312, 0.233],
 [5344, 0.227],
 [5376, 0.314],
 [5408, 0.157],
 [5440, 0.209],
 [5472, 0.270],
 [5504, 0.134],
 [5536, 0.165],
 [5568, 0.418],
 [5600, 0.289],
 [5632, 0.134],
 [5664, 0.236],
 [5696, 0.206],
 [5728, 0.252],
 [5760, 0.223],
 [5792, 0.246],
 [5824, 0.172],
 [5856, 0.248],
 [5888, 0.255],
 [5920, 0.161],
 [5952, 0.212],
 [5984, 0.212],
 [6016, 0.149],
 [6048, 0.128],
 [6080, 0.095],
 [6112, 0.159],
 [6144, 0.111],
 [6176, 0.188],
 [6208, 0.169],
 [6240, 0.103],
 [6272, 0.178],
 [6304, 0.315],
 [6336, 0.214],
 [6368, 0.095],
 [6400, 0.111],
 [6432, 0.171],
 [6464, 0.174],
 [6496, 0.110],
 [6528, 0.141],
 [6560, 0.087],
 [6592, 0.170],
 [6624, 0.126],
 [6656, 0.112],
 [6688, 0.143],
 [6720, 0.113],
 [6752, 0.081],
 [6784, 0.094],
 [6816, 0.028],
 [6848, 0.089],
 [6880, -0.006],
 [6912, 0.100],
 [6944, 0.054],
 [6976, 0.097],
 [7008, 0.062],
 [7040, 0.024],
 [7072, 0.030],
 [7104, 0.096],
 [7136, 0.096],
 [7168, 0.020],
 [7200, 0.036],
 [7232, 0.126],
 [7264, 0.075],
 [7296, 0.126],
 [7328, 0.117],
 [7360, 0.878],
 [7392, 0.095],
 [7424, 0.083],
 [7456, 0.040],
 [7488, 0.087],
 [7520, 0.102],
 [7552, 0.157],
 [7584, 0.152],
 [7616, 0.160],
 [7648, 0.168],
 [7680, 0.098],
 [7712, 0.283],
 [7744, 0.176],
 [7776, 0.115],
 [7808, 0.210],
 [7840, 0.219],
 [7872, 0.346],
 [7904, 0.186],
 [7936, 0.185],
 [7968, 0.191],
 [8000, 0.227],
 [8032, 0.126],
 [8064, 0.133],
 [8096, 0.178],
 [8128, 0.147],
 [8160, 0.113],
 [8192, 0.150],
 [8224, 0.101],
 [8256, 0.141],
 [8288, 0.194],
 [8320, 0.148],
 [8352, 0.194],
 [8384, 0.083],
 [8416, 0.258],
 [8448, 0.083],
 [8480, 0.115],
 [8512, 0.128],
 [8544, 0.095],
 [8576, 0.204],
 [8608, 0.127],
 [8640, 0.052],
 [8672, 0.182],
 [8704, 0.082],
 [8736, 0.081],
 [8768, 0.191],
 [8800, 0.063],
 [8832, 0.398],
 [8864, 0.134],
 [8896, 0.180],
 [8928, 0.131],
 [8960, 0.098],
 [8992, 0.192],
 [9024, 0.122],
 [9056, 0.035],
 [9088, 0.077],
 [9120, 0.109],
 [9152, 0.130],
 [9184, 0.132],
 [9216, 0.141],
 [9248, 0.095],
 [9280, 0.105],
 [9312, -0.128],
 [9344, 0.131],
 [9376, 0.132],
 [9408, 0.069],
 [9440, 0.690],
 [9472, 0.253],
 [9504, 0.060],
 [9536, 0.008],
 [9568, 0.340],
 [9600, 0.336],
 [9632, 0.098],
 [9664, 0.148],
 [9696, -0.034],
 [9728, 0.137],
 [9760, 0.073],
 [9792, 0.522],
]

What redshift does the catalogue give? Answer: 0.973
